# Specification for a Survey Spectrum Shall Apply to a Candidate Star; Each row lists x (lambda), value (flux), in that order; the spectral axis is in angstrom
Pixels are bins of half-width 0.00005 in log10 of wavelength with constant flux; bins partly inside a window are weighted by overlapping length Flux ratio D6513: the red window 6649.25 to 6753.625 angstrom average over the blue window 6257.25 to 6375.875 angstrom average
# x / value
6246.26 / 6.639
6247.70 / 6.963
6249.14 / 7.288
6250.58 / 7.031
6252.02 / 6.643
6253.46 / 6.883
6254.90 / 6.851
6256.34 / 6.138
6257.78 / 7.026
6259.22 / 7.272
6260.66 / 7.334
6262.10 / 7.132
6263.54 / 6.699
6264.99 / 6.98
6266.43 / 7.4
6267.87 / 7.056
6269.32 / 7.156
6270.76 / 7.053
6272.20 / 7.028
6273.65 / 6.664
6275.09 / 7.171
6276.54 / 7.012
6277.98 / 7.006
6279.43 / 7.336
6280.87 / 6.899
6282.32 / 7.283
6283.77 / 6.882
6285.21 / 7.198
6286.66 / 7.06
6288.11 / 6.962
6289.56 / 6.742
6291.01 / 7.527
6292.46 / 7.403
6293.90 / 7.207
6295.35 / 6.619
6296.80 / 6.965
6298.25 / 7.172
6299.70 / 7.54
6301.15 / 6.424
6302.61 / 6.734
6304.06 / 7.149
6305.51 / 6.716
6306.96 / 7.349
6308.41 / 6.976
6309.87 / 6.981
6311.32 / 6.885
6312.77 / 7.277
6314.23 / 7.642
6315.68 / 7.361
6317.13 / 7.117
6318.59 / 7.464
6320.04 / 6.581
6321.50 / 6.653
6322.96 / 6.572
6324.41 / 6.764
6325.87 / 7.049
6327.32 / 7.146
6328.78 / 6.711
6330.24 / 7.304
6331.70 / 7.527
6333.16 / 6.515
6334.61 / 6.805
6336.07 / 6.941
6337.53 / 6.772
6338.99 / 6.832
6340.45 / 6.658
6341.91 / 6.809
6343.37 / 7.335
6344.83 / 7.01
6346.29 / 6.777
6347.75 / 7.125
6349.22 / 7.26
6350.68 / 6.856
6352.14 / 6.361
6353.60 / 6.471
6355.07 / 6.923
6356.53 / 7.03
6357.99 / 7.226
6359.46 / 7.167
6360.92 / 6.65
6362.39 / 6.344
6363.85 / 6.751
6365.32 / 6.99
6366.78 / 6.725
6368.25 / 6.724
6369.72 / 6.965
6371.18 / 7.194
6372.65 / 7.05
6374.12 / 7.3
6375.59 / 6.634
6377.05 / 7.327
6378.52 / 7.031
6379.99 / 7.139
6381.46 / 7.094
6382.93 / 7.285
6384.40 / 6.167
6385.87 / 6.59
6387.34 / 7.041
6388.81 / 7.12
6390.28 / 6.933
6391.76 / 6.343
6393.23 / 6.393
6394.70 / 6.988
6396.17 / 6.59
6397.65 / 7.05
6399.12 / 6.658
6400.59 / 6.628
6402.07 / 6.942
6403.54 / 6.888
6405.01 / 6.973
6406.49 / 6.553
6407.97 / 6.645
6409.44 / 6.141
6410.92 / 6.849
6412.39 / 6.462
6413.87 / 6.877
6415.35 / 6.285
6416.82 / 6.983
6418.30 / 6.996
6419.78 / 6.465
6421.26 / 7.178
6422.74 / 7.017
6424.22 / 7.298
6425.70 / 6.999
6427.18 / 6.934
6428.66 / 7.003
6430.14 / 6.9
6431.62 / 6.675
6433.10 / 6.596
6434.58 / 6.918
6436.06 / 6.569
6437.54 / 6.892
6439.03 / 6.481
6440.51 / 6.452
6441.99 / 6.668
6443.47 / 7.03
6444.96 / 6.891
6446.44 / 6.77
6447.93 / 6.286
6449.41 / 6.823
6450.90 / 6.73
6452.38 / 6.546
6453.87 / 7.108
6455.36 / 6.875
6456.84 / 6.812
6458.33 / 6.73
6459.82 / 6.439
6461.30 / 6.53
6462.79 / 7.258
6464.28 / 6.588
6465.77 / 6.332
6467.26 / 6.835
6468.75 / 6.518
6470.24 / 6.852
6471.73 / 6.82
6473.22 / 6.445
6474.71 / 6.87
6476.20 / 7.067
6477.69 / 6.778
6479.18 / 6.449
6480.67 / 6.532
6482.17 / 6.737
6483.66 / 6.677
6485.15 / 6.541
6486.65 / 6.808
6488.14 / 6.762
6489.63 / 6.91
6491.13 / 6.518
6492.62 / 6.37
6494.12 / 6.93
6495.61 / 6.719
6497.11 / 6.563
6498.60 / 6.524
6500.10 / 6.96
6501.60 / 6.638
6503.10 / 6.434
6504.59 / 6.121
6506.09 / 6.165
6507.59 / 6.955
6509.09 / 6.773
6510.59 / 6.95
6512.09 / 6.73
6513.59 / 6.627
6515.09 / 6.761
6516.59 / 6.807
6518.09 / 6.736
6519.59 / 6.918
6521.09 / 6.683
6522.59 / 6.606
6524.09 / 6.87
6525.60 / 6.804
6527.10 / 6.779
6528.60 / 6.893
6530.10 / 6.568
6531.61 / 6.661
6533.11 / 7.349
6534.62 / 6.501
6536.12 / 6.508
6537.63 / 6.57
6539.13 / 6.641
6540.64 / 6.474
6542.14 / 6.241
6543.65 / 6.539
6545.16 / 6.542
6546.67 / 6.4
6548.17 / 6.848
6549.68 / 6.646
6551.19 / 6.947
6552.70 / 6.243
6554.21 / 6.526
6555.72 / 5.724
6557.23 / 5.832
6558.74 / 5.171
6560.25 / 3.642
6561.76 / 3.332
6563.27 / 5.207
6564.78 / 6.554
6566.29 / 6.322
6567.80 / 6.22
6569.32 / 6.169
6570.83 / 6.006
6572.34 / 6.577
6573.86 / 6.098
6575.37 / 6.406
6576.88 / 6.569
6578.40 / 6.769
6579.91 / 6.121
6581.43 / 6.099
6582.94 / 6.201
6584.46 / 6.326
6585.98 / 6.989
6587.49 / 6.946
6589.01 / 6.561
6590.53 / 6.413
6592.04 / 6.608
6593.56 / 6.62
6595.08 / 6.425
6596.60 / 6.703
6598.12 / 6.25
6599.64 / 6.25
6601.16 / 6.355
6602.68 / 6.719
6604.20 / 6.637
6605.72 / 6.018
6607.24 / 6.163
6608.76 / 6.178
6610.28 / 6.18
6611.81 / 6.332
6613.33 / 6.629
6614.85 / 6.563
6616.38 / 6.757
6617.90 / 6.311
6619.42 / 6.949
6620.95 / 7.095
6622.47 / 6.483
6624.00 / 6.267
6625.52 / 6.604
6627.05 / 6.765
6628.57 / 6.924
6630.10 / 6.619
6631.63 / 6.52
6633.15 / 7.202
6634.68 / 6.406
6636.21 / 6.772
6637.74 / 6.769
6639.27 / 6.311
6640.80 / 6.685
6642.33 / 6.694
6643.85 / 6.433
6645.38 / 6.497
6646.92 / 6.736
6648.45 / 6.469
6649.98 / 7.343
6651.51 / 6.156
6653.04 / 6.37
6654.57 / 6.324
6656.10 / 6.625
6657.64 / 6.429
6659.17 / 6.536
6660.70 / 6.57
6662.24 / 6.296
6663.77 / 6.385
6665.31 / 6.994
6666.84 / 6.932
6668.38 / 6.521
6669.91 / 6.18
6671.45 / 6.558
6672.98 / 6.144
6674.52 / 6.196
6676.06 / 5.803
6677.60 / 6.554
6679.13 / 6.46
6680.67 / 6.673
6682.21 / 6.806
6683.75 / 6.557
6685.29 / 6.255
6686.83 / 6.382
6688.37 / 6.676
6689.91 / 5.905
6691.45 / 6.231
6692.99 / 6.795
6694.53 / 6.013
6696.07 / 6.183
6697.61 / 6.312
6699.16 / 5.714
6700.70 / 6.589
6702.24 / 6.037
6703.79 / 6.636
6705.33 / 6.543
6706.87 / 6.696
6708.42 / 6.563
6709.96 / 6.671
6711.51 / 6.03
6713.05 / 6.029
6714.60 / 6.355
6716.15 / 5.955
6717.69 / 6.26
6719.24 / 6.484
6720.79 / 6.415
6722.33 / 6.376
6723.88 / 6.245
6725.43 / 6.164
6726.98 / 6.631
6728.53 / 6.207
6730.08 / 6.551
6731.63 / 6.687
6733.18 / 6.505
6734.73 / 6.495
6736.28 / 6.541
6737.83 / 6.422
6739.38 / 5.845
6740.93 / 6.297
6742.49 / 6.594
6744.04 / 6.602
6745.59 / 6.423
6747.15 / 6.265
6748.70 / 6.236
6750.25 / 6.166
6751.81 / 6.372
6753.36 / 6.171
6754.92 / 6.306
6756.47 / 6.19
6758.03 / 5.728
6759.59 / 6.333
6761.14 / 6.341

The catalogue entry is 0.9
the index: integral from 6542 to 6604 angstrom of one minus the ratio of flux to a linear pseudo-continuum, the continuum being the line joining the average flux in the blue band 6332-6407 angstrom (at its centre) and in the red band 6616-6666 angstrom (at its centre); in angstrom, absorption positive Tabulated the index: 4.2 angstrom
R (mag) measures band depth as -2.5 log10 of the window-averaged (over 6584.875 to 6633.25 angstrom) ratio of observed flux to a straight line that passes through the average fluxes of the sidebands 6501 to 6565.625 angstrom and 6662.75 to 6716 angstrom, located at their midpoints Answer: -0.028 mag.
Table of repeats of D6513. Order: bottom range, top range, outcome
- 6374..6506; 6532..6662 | 0.95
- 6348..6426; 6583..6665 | 0.96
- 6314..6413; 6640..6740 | 0.93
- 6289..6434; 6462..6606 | 0.94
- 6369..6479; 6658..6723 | 0.94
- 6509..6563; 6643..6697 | 1.01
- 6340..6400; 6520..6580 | 0.91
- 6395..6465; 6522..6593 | 0.93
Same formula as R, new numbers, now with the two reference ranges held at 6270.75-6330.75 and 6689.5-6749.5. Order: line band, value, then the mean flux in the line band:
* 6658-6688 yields -0.01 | 6.47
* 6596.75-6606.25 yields 0.02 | 6.4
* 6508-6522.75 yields -0.01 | 6.77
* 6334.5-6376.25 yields 0.01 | 6.89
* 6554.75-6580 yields 0.14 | 5.81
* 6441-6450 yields 0.01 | 6.74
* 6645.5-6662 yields -0.01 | 6.54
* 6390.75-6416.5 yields 0.03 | 6.67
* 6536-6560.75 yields 0.07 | 6.22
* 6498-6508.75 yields 0.03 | 6.55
